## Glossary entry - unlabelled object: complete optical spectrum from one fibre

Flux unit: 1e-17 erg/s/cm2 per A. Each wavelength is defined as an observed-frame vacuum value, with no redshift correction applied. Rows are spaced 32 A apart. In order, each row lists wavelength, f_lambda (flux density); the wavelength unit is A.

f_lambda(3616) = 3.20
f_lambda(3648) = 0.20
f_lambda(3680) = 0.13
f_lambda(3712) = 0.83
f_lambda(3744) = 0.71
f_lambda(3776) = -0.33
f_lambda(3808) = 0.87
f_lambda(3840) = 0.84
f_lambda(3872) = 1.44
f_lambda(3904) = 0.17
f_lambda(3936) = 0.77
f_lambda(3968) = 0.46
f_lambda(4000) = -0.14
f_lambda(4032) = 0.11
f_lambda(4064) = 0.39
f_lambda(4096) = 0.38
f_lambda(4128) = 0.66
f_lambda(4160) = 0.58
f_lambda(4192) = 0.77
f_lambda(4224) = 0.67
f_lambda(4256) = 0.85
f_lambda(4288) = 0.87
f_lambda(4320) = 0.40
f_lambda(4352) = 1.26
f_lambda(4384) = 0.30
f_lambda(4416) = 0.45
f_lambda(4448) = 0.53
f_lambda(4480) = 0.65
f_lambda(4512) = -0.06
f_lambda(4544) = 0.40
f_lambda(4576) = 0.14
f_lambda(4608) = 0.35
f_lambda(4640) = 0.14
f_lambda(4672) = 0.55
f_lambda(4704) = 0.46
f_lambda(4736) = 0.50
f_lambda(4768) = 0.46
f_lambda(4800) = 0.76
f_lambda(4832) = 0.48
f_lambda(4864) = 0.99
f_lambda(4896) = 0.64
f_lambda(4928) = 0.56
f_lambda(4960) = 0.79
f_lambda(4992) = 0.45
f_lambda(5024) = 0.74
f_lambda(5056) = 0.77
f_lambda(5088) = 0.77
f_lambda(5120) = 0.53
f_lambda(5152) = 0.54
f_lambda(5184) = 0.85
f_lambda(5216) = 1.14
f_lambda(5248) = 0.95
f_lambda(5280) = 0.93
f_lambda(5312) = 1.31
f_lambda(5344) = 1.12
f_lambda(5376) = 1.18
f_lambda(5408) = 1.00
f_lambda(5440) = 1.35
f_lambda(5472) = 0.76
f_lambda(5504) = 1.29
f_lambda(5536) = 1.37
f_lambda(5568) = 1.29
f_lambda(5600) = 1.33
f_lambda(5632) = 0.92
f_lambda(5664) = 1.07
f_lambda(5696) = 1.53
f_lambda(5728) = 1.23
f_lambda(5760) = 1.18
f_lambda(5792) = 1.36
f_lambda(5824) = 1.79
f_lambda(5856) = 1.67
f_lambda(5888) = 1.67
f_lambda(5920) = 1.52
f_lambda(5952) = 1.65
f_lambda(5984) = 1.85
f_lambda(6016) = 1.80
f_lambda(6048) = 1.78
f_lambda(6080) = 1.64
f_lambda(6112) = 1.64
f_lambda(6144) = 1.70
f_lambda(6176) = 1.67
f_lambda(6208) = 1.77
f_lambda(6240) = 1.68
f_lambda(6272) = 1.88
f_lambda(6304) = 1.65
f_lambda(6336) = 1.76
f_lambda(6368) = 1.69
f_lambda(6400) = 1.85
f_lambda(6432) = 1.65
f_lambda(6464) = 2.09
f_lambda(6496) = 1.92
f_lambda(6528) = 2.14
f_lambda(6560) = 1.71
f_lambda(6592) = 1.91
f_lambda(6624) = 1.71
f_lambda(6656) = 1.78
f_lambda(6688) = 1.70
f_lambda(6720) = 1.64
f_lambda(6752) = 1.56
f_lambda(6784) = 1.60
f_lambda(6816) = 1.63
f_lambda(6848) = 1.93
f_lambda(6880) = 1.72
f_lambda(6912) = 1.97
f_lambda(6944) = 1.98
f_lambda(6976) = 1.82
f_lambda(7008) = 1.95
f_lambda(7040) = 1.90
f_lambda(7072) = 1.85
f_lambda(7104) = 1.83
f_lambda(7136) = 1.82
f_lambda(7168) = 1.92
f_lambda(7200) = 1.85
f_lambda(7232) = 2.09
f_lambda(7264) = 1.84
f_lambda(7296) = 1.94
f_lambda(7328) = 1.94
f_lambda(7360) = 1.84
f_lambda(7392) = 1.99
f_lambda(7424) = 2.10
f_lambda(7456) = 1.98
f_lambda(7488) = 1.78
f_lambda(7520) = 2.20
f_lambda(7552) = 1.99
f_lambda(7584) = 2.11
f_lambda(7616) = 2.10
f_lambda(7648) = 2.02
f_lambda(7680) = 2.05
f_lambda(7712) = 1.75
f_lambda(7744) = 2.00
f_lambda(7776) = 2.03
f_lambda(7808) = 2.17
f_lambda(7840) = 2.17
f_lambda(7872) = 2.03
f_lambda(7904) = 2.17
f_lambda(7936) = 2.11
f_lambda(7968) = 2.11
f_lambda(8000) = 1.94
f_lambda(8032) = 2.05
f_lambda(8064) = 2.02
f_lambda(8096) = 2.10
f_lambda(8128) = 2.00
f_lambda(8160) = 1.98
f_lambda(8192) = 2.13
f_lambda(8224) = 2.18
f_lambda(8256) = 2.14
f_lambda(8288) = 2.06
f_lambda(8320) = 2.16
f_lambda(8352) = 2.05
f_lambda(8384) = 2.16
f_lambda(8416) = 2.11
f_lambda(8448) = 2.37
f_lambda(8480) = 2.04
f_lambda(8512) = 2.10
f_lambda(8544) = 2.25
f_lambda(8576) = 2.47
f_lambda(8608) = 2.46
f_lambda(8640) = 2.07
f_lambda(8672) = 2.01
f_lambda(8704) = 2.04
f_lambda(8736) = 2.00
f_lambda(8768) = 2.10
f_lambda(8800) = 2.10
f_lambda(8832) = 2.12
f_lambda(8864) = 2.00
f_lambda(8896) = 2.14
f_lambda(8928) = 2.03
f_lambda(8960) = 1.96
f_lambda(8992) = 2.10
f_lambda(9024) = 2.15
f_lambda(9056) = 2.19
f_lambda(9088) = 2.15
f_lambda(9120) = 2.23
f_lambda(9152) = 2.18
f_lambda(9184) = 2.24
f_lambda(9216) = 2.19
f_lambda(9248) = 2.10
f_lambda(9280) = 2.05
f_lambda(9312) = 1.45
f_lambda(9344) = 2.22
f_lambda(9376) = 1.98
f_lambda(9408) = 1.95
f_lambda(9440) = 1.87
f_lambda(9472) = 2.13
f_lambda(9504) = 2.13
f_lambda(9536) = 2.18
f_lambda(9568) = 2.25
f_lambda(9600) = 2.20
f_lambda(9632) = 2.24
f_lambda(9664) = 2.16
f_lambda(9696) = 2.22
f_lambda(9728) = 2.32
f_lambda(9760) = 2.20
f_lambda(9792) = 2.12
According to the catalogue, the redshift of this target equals 0.31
